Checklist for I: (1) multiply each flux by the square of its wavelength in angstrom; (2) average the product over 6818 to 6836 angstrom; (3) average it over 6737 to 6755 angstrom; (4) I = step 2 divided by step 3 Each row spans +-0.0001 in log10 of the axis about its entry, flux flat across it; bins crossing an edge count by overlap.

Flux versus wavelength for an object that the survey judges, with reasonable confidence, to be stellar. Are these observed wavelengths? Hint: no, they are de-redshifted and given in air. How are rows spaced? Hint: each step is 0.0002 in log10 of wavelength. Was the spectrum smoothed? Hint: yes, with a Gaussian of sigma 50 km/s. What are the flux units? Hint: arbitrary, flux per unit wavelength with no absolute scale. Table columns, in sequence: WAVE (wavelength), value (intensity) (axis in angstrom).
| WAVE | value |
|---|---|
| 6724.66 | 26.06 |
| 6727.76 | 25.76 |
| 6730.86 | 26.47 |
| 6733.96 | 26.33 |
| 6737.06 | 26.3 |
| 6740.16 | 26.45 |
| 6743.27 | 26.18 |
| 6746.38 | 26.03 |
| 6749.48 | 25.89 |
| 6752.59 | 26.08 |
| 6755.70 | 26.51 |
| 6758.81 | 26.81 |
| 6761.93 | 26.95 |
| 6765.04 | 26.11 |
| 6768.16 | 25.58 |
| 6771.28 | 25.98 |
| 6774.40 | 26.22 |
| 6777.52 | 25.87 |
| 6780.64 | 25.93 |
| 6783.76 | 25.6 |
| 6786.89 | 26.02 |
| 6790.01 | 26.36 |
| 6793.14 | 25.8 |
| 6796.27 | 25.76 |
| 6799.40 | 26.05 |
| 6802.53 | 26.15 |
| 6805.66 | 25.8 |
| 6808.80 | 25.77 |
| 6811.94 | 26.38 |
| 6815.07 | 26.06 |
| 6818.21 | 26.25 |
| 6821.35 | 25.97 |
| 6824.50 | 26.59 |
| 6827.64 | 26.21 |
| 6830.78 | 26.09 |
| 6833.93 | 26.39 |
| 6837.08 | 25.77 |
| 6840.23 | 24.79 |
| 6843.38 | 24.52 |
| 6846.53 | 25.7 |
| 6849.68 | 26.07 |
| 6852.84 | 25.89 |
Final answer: 1.0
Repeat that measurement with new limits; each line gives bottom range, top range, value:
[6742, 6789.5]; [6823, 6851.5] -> 1.01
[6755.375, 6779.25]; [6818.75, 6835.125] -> 1.02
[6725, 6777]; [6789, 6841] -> 1.01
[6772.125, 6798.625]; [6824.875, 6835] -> 1.03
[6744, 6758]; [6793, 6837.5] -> 1.02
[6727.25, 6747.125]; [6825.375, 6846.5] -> 1.01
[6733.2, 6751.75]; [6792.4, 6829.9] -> 1.02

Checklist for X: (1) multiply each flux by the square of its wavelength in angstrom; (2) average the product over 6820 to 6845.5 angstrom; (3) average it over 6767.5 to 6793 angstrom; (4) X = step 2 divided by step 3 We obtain 1.0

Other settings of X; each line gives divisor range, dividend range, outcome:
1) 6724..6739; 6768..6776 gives 1.00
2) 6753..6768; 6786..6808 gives 0.99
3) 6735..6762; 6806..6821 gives 1.01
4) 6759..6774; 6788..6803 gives 1.00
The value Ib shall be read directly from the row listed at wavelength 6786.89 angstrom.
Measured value 26.02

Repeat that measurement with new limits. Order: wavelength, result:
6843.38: 24.52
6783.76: 25.6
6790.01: 26.36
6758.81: 26.81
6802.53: 26.15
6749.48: 25.89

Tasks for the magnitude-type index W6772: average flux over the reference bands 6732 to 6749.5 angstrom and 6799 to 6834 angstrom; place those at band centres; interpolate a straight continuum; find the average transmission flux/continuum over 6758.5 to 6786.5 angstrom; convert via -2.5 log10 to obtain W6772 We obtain 0.01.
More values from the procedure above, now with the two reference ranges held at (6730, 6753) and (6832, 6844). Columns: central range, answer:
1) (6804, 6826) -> -0.020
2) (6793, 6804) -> -0.008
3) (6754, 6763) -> -0.026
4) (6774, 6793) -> -0.004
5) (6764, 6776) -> 0.002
